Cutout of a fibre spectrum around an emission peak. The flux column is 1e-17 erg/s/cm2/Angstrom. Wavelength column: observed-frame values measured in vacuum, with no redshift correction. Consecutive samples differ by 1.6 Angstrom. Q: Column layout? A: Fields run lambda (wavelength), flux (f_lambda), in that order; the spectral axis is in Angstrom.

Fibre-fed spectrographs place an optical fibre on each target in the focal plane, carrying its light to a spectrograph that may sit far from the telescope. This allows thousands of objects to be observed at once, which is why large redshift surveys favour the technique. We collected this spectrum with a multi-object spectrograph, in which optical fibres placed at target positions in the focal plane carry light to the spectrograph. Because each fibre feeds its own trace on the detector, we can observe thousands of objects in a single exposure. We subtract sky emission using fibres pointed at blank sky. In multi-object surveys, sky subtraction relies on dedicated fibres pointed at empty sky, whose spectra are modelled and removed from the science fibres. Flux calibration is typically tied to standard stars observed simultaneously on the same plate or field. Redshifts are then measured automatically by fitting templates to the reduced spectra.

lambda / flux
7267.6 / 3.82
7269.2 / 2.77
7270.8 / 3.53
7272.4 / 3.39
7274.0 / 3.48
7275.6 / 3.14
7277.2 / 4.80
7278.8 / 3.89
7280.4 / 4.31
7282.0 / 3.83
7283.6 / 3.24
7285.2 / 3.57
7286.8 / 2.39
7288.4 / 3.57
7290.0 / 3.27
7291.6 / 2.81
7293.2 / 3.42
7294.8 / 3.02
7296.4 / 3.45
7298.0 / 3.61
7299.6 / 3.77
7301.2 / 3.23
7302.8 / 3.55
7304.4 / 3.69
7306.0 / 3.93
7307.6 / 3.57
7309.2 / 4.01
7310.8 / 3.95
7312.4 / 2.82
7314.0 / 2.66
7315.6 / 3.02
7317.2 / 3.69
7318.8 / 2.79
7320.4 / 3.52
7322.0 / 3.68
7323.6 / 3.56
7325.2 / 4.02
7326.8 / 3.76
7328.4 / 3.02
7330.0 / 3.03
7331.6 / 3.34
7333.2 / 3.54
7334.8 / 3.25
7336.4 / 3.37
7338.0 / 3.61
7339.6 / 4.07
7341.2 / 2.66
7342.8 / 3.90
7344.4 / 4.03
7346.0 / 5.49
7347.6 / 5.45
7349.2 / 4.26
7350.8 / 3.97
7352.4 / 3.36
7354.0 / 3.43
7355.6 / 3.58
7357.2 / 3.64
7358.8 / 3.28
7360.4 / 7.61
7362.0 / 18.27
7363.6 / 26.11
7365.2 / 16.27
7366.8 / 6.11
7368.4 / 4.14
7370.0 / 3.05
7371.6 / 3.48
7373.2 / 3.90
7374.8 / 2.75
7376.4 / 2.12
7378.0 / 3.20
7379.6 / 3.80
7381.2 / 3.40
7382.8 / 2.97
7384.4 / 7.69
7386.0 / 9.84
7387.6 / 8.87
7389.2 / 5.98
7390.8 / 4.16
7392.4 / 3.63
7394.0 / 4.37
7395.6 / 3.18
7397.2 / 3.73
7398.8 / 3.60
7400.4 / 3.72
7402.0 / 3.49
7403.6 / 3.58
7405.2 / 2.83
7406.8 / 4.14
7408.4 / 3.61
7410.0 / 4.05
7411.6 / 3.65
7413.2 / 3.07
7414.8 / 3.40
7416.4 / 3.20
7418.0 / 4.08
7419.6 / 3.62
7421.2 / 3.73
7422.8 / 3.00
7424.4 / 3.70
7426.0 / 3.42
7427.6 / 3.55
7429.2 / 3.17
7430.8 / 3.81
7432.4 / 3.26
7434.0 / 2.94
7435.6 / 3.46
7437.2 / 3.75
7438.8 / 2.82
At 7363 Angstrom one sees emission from H-alpha 6563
